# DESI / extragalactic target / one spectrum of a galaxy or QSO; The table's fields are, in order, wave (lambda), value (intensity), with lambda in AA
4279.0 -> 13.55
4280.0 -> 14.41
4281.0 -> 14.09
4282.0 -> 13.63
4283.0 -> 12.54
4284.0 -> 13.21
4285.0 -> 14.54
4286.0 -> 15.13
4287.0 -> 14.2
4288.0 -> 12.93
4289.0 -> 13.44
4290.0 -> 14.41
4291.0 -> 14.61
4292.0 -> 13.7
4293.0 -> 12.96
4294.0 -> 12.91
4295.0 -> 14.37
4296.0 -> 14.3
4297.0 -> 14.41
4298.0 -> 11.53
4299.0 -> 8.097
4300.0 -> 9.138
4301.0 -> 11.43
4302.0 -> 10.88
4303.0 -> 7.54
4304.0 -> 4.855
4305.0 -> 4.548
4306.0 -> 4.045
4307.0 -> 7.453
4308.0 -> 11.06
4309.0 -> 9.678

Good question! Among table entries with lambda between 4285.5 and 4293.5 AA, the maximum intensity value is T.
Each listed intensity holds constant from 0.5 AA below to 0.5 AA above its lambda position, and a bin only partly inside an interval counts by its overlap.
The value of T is 15.13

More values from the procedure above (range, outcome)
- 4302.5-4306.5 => 7.54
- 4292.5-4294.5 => 12.96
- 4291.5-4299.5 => 14.41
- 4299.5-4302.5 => 11.43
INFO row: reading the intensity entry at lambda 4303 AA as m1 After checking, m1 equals 7.54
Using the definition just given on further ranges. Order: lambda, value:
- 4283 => 12.54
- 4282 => 13.63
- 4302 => 10.88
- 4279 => 13.55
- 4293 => 12.96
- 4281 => 14.09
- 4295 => 14.37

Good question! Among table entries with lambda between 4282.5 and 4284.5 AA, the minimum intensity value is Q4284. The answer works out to 12.54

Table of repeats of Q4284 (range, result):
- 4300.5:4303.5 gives 7.54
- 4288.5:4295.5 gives 12.91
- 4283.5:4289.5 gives 12.93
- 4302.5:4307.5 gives 4.045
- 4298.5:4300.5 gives 8.097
